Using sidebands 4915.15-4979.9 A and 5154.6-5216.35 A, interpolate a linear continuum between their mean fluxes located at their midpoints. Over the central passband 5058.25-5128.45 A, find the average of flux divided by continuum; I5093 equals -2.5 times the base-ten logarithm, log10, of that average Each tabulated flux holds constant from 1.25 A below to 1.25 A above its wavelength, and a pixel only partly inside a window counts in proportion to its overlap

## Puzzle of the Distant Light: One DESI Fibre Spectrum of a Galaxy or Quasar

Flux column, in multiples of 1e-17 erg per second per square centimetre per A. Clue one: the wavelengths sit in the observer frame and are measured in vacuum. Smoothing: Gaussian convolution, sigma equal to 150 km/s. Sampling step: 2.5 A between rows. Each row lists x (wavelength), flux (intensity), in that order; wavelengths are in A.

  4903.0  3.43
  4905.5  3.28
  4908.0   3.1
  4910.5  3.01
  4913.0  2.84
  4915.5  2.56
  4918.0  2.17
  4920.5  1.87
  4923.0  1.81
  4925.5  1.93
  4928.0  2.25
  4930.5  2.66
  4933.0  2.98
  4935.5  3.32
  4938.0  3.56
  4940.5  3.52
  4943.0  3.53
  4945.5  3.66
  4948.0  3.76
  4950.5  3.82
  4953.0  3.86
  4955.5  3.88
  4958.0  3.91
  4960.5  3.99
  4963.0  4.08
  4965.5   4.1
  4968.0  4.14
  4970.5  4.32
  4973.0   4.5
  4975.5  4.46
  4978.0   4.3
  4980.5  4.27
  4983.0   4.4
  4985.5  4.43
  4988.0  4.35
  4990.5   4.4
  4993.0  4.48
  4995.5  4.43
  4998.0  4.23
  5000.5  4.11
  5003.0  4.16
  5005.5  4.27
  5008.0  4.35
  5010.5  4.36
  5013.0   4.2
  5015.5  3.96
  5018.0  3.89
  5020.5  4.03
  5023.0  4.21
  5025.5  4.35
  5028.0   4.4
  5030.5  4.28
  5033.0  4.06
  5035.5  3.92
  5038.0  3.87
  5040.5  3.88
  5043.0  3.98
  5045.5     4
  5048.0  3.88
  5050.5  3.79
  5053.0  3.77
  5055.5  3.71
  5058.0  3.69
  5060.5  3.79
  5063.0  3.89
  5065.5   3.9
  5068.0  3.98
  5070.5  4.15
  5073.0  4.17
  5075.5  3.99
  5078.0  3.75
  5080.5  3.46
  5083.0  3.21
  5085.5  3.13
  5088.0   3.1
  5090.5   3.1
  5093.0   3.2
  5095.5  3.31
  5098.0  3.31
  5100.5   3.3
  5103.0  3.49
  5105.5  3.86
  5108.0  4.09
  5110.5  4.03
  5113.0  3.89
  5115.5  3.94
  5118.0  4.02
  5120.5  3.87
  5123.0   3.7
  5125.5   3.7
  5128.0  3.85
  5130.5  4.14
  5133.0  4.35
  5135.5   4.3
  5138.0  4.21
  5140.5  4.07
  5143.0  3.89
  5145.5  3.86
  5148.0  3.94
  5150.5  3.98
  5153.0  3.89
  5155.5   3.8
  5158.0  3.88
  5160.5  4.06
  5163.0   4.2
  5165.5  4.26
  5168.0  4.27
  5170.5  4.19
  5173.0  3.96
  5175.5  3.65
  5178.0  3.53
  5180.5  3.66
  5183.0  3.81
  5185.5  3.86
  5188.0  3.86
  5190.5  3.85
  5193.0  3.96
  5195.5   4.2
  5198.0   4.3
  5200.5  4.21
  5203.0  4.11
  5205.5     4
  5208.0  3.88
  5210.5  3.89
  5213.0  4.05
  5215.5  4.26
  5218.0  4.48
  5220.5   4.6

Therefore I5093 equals 0.03 mag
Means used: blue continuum 3.44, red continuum 3.99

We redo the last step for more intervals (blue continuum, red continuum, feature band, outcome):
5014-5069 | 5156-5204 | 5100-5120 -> 0.035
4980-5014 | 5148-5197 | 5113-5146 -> 0.012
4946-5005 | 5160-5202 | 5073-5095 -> 0.195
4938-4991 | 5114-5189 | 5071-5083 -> 0.057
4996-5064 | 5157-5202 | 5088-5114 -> 0.139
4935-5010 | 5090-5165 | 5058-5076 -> -0.004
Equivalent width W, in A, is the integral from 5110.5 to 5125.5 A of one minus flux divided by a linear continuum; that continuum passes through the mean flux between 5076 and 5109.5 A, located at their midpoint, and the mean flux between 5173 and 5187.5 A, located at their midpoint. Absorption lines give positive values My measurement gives -1.57 A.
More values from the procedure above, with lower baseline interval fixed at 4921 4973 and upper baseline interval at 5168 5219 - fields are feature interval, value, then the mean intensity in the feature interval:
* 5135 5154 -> -0.61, 4.01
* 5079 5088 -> 1.19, 3.26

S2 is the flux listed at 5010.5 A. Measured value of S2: 4.36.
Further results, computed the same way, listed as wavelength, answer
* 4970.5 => 4.32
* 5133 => 4.35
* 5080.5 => 3.46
